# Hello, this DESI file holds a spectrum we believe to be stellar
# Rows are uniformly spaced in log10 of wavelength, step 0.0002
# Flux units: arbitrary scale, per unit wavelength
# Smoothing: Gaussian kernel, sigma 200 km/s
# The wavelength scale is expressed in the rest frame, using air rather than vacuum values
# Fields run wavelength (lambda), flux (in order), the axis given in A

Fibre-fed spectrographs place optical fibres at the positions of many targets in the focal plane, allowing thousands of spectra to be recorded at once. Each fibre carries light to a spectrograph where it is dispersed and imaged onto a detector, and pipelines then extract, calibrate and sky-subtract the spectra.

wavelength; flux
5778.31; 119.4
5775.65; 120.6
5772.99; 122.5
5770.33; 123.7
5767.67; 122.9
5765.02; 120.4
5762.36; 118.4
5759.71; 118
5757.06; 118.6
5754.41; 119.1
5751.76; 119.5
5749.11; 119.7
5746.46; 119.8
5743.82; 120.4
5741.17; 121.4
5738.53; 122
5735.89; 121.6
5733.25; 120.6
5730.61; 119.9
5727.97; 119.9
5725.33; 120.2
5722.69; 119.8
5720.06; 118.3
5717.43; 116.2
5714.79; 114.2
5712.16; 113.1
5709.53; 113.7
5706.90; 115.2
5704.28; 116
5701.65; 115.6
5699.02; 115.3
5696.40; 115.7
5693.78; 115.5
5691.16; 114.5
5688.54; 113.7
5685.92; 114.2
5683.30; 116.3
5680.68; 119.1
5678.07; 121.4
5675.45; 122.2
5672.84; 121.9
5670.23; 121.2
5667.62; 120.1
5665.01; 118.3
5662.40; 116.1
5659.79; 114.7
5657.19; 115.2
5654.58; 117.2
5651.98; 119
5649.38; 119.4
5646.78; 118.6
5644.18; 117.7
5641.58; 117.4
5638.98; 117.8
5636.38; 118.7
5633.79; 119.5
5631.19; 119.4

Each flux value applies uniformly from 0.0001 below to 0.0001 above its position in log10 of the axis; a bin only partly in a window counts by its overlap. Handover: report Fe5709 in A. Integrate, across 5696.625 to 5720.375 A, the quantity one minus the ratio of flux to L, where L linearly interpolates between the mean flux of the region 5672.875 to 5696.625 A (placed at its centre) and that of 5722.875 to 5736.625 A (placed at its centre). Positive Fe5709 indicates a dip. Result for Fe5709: 0.7 A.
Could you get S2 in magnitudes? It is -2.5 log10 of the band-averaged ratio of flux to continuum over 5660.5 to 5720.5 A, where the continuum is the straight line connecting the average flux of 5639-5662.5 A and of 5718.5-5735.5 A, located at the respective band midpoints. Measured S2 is 0.02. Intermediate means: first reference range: 117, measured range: 117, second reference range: 120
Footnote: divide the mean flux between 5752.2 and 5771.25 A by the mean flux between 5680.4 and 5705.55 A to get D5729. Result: 1.04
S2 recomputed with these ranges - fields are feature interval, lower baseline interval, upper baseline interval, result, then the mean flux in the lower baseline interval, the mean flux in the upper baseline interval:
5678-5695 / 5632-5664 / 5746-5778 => 0.02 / 118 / 120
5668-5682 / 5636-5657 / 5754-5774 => -0.02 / 118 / 120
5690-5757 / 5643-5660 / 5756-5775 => 0.01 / 118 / 121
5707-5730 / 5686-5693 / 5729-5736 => 0.01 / 114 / 120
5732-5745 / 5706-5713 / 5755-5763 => -0.04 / 114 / 118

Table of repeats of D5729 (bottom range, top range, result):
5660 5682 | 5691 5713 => 0.96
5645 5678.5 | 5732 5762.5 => 1.01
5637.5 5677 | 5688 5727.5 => 0.98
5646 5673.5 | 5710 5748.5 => 1.01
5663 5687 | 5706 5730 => 0.98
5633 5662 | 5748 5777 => 1.02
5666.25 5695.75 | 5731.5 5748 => 1.02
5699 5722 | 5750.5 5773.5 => 1.04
